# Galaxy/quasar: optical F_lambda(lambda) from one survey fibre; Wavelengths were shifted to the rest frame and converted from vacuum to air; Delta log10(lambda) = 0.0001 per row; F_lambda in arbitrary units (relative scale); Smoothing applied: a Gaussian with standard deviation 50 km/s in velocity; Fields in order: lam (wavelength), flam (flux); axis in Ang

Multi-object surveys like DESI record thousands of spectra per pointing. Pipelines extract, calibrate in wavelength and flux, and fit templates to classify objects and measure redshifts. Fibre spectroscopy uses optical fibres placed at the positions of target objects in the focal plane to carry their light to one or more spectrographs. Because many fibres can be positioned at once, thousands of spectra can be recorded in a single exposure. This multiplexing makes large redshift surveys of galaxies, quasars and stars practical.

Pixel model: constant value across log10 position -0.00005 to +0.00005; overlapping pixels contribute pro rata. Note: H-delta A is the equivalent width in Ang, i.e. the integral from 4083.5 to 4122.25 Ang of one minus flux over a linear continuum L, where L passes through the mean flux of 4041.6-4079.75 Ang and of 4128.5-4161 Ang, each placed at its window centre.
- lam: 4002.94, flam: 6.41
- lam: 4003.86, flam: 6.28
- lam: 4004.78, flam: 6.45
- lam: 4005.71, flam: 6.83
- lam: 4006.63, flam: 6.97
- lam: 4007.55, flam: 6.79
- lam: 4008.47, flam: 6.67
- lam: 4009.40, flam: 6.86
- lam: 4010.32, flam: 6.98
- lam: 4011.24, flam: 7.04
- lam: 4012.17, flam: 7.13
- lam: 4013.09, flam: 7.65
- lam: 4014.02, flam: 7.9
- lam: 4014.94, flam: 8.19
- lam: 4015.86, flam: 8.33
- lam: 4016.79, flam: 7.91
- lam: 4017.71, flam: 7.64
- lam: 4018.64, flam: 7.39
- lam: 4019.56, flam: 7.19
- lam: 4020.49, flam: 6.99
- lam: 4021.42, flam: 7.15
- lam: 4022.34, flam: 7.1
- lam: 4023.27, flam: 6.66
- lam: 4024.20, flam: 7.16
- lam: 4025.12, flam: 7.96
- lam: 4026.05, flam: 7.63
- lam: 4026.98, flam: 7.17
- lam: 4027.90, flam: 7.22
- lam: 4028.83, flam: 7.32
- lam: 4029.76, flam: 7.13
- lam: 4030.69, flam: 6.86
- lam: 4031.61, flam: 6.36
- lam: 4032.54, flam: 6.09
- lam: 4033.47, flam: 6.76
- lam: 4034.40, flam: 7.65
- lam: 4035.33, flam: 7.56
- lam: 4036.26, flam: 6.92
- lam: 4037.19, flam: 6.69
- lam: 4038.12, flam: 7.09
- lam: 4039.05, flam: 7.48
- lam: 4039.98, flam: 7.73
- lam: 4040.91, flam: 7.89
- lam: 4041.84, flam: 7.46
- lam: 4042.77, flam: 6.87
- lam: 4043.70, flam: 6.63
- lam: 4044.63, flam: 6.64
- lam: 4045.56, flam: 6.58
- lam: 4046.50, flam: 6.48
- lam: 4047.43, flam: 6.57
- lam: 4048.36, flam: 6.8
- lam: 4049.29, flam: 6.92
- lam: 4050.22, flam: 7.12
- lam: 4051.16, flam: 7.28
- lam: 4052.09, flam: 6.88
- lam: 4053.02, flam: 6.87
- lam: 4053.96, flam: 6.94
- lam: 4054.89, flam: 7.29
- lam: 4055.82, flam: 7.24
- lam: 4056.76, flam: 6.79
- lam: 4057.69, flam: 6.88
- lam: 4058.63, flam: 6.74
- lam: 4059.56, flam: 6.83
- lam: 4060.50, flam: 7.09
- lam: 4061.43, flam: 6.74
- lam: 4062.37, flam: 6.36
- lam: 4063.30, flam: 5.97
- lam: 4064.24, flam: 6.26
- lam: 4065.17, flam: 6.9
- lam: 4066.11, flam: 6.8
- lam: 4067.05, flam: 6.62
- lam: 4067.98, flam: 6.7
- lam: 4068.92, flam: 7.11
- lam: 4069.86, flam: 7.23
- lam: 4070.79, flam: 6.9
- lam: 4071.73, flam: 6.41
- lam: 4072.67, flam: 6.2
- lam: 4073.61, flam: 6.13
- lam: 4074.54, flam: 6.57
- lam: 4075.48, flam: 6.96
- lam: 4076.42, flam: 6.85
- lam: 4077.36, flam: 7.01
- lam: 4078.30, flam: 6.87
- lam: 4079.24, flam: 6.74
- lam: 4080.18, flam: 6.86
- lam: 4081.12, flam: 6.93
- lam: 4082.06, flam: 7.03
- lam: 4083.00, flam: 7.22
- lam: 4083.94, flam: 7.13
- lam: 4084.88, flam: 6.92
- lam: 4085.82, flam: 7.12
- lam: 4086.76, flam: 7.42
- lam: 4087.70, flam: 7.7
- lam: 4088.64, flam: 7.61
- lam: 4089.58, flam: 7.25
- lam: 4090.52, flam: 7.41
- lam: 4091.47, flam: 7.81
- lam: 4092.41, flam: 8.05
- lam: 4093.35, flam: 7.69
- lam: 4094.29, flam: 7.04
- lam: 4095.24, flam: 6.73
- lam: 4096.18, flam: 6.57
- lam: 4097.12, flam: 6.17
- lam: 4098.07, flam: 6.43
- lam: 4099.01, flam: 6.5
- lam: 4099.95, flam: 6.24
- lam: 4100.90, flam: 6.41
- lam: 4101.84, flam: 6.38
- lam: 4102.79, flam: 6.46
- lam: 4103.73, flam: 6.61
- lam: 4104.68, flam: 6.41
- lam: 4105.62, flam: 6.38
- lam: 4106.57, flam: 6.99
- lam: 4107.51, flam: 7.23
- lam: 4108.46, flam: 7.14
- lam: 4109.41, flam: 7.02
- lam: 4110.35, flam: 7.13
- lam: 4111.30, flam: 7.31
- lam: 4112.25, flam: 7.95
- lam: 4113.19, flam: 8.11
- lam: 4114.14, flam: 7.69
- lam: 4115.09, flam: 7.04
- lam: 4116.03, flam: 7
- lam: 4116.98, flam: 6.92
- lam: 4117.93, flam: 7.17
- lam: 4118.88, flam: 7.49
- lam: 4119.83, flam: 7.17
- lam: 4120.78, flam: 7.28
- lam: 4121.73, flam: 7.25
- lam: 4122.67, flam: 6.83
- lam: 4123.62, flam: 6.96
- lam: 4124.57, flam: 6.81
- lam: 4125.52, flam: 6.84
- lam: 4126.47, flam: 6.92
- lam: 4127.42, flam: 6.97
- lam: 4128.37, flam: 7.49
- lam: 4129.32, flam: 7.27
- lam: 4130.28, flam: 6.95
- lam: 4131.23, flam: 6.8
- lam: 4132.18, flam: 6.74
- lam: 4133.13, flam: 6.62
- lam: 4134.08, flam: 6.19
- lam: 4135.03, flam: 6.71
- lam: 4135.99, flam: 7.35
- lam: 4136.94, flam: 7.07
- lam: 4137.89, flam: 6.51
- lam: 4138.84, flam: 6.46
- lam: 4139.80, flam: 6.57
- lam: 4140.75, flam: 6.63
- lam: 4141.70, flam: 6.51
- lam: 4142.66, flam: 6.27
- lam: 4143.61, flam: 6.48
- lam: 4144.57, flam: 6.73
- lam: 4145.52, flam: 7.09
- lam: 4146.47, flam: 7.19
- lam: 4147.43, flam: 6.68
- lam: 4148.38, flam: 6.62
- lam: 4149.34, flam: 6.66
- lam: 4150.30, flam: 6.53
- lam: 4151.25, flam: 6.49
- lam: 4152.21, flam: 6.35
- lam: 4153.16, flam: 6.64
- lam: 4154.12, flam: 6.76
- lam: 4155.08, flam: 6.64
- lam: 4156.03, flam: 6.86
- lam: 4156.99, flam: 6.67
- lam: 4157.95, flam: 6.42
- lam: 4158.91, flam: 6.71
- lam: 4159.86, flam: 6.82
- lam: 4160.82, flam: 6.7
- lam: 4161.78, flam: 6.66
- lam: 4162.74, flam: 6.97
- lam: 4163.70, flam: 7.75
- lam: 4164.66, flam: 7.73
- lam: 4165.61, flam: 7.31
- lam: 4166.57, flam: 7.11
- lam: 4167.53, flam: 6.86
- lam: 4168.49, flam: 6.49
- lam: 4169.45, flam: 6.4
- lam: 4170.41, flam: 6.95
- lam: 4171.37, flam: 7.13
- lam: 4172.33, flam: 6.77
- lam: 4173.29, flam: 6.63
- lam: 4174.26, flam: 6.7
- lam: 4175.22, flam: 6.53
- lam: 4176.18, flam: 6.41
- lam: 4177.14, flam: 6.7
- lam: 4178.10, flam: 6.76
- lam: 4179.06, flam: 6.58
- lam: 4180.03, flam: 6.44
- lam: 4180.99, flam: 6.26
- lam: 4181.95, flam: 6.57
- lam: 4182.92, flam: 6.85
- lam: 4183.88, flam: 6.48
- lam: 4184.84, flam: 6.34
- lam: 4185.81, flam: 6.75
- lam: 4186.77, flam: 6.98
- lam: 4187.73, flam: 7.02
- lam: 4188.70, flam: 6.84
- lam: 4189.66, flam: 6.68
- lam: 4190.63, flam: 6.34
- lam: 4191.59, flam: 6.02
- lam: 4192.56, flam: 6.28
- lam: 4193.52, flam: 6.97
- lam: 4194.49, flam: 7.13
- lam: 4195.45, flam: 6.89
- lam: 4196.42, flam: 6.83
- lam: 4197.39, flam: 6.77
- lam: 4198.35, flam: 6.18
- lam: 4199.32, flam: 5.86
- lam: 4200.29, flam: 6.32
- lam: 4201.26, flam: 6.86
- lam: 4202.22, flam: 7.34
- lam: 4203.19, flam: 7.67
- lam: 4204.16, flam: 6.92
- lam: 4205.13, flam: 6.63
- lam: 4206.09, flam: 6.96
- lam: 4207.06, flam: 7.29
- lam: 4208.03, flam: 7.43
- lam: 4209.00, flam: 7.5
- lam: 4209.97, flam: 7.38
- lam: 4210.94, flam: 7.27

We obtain -1.9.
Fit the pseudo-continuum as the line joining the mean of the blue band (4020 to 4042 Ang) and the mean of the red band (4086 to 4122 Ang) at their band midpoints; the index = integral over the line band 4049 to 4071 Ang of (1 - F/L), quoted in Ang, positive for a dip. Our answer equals 0.86 Ang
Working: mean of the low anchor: 7.16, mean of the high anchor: 7.08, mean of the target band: 6.85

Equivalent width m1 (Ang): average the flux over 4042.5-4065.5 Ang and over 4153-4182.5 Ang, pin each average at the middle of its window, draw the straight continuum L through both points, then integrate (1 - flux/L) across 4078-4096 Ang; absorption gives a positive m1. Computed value -1.2 Ang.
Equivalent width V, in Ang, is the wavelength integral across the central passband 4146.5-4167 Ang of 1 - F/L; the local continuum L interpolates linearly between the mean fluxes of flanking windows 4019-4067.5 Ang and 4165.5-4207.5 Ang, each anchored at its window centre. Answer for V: -0.2 Ang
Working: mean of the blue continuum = 6.97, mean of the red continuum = 6.72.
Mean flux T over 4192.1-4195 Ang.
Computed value 6.82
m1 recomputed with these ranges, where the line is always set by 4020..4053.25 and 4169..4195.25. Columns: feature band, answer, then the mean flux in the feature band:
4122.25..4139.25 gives -0.2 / 6.86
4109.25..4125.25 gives -1.0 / 7.25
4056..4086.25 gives 0.7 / 6.78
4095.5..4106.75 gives 0.7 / 6.45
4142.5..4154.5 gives 0.1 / 6.66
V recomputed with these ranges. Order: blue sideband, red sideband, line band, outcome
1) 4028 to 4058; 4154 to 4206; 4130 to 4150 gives 0.34 Ang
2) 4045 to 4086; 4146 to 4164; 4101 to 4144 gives -1.09 Ang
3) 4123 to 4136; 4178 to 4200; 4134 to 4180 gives 0.00 Ang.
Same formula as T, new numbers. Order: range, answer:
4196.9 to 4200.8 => 6.28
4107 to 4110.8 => 7.14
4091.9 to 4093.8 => 7.89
